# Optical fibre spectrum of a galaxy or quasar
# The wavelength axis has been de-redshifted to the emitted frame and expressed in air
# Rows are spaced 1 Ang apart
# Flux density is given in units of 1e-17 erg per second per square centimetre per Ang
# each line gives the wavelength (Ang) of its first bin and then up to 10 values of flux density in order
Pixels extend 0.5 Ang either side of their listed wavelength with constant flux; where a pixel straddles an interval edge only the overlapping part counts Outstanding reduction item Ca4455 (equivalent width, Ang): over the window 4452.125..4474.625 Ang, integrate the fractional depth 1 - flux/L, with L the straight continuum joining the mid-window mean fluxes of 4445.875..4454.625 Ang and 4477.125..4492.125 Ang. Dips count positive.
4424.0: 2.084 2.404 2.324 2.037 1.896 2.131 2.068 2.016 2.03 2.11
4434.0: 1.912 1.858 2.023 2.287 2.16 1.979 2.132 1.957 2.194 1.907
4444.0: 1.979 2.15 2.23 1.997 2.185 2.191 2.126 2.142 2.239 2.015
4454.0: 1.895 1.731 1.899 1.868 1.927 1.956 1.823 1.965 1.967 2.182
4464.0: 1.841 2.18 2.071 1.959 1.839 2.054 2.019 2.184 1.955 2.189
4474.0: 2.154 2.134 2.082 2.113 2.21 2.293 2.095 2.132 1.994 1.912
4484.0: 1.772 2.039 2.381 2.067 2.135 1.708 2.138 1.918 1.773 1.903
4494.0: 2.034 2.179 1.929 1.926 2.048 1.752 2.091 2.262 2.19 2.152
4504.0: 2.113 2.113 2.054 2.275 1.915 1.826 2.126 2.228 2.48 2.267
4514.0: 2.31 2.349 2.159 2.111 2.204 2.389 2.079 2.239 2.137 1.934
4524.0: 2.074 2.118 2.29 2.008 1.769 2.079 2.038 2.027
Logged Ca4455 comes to 1.0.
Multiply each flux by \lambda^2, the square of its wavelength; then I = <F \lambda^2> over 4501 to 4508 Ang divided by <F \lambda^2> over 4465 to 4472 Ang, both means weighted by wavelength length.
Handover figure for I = 1.07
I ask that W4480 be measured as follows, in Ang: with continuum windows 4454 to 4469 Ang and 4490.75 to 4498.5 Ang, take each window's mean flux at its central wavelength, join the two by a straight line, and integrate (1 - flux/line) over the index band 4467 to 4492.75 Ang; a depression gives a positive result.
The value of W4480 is -1.2 Ang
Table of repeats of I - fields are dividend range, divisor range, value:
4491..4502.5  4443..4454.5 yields 0.98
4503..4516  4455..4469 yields 1.13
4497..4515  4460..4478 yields 1.06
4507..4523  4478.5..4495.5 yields 1.09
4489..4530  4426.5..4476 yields 1.06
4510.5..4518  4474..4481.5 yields 1.07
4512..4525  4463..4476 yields 1.09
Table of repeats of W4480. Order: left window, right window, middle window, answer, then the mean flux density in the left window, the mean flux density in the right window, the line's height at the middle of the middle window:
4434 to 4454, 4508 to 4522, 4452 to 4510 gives 3.2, 2.08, 2.2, 2.14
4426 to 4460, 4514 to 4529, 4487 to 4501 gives 0.8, 2.04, 2.14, 2.1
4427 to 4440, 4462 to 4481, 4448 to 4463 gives 0.5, 2.04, 2.08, 2.07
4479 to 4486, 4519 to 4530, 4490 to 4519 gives -0.5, 2.04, 2.09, 2.06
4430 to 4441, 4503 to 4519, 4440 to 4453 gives -0.2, 2.05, 2.18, 2.07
